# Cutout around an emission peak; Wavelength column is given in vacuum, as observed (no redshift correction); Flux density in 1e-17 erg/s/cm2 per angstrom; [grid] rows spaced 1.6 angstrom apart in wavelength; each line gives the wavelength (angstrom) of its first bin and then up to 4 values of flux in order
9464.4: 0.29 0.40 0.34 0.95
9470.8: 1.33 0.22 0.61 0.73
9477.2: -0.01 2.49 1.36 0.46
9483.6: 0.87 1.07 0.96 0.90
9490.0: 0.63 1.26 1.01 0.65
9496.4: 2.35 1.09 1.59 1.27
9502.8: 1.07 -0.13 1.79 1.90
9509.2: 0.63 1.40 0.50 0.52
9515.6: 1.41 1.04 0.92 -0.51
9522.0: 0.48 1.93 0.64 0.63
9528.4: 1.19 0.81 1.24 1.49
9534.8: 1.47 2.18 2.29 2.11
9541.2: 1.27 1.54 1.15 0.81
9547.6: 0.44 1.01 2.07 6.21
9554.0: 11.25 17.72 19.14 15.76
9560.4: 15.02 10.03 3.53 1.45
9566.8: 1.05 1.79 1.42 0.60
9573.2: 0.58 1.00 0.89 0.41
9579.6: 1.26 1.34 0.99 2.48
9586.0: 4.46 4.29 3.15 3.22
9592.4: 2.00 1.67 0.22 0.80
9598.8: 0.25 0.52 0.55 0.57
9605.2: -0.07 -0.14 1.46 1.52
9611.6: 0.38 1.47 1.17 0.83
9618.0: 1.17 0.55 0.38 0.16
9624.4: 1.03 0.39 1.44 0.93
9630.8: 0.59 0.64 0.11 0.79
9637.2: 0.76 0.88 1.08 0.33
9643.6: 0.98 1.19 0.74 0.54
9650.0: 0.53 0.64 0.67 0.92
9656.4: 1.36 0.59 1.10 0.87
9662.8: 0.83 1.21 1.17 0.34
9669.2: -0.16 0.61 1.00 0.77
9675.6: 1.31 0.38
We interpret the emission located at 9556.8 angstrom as H-alpha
